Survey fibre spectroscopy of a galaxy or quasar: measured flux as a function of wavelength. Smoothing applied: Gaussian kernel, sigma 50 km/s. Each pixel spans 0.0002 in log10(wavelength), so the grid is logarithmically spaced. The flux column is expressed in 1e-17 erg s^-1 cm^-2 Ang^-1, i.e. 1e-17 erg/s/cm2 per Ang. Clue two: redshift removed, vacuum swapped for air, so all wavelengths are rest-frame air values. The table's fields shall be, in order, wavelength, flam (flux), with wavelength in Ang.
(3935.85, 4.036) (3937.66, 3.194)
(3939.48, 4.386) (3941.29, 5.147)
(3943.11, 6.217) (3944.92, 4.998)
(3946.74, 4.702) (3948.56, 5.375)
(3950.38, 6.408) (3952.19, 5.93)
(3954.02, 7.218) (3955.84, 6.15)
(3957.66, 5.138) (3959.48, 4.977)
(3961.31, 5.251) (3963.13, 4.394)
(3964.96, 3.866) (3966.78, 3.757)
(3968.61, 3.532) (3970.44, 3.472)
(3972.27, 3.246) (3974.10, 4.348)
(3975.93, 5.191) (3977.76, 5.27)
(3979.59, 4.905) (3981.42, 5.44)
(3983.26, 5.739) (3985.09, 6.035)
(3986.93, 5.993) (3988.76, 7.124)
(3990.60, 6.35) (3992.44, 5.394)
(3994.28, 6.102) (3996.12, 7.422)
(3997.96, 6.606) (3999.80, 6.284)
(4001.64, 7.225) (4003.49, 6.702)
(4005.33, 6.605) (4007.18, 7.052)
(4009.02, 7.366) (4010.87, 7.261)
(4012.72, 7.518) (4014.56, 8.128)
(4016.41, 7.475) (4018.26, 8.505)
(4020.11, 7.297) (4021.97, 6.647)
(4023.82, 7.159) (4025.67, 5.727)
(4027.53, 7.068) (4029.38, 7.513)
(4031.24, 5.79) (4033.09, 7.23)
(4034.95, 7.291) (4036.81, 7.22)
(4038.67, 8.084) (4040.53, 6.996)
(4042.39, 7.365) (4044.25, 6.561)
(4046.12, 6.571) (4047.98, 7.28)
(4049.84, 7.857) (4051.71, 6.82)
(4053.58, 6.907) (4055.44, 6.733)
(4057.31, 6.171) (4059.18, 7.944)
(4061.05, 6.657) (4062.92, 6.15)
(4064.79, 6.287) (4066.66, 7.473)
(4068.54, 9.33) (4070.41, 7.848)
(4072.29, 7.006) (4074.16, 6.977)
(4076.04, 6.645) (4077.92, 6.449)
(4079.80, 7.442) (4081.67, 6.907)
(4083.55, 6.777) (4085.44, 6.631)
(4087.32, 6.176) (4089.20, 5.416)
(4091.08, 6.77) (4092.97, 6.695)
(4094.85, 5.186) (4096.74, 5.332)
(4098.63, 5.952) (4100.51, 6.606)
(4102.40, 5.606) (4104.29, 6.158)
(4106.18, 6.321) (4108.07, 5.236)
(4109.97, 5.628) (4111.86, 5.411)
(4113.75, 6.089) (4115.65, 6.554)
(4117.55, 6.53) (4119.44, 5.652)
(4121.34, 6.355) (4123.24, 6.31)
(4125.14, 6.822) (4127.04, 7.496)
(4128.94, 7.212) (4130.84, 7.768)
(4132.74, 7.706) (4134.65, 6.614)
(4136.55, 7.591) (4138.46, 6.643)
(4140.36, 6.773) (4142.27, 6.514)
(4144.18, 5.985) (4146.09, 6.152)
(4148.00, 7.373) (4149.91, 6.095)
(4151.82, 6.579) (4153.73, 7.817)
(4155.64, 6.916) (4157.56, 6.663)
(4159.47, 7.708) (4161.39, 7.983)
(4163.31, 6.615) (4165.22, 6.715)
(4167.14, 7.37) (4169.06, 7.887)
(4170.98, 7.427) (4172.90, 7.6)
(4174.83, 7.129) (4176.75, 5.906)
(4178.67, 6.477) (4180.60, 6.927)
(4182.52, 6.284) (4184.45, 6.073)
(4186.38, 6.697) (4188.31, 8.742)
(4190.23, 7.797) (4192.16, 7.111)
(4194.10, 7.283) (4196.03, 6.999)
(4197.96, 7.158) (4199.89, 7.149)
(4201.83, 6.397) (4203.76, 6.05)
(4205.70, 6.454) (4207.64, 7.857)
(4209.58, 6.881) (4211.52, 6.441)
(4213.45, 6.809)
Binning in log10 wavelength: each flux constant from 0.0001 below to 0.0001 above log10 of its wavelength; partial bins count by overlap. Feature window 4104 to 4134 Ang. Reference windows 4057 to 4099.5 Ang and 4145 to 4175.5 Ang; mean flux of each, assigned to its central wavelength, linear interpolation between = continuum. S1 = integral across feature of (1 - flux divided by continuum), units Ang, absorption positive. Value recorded 1.98 Ang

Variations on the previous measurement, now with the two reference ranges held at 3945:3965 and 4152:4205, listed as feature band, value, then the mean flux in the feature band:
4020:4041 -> -3.49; 6.99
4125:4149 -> -0.78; 6.98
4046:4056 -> -1.53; 7.08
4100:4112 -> 1.25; 5.85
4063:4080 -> -2.49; 7.21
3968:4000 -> 1.11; 5.47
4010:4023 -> -3.65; 7.55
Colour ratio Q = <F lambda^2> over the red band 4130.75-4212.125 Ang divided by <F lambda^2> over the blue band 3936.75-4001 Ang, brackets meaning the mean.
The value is 1.45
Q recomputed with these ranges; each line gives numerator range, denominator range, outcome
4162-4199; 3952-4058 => 1.22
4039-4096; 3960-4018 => 1.21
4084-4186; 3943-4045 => 1.15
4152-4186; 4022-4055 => 1.07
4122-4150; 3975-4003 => 1.22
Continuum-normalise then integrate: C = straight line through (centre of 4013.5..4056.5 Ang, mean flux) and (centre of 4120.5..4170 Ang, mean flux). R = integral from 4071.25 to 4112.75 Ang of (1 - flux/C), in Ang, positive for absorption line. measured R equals 4.80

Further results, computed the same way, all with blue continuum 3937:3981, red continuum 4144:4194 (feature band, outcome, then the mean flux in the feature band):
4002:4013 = -3.4 Ang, 7.06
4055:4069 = -2.6 Ang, 7.03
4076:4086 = -1.1 Ang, 6.83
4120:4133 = -0.8 Ang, 7.02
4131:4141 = -0.7 Ang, 7.13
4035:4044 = -2.6 Ang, 7.34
